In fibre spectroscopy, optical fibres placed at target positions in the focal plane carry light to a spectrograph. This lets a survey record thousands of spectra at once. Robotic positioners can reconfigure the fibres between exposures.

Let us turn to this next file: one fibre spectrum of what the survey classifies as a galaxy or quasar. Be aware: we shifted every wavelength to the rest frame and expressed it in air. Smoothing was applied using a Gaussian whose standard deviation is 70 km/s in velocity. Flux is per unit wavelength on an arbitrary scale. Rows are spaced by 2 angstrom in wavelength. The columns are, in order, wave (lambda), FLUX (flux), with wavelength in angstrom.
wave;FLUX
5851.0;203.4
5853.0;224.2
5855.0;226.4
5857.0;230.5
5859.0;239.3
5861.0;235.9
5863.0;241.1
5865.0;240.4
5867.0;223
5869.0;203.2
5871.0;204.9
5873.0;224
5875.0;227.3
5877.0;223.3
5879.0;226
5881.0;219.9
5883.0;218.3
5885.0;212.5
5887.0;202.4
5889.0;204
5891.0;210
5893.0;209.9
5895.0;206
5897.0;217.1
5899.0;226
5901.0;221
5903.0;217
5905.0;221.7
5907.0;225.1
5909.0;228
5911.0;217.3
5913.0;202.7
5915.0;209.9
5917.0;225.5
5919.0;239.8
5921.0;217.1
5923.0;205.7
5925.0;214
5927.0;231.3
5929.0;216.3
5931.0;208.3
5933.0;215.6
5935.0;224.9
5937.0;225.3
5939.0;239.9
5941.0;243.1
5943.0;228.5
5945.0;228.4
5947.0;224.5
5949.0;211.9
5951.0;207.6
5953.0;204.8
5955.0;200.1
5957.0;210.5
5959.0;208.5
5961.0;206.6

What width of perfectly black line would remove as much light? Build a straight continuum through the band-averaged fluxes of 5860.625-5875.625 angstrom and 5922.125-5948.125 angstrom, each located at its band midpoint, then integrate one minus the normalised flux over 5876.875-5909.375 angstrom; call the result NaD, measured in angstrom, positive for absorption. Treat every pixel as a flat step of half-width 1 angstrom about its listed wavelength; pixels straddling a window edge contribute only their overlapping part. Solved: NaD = 1.1 angstrom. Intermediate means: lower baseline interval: 224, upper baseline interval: 224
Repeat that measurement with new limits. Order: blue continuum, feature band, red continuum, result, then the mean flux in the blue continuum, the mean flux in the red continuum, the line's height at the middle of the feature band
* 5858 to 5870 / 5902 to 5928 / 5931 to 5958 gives 0.5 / 230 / 220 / 224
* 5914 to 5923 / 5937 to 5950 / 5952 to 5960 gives -1.1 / 221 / 206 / 211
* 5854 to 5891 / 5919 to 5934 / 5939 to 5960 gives 0.1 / 222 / 218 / 219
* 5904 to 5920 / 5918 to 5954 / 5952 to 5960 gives -1.5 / 221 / 206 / 213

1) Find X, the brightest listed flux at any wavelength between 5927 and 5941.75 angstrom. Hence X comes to 243.1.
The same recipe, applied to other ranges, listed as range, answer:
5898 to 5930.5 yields 239.8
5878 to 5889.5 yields 226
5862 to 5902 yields 241.1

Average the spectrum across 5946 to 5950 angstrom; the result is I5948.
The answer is 218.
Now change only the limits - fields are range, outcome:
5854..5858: 228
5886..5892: 205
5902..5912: 222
